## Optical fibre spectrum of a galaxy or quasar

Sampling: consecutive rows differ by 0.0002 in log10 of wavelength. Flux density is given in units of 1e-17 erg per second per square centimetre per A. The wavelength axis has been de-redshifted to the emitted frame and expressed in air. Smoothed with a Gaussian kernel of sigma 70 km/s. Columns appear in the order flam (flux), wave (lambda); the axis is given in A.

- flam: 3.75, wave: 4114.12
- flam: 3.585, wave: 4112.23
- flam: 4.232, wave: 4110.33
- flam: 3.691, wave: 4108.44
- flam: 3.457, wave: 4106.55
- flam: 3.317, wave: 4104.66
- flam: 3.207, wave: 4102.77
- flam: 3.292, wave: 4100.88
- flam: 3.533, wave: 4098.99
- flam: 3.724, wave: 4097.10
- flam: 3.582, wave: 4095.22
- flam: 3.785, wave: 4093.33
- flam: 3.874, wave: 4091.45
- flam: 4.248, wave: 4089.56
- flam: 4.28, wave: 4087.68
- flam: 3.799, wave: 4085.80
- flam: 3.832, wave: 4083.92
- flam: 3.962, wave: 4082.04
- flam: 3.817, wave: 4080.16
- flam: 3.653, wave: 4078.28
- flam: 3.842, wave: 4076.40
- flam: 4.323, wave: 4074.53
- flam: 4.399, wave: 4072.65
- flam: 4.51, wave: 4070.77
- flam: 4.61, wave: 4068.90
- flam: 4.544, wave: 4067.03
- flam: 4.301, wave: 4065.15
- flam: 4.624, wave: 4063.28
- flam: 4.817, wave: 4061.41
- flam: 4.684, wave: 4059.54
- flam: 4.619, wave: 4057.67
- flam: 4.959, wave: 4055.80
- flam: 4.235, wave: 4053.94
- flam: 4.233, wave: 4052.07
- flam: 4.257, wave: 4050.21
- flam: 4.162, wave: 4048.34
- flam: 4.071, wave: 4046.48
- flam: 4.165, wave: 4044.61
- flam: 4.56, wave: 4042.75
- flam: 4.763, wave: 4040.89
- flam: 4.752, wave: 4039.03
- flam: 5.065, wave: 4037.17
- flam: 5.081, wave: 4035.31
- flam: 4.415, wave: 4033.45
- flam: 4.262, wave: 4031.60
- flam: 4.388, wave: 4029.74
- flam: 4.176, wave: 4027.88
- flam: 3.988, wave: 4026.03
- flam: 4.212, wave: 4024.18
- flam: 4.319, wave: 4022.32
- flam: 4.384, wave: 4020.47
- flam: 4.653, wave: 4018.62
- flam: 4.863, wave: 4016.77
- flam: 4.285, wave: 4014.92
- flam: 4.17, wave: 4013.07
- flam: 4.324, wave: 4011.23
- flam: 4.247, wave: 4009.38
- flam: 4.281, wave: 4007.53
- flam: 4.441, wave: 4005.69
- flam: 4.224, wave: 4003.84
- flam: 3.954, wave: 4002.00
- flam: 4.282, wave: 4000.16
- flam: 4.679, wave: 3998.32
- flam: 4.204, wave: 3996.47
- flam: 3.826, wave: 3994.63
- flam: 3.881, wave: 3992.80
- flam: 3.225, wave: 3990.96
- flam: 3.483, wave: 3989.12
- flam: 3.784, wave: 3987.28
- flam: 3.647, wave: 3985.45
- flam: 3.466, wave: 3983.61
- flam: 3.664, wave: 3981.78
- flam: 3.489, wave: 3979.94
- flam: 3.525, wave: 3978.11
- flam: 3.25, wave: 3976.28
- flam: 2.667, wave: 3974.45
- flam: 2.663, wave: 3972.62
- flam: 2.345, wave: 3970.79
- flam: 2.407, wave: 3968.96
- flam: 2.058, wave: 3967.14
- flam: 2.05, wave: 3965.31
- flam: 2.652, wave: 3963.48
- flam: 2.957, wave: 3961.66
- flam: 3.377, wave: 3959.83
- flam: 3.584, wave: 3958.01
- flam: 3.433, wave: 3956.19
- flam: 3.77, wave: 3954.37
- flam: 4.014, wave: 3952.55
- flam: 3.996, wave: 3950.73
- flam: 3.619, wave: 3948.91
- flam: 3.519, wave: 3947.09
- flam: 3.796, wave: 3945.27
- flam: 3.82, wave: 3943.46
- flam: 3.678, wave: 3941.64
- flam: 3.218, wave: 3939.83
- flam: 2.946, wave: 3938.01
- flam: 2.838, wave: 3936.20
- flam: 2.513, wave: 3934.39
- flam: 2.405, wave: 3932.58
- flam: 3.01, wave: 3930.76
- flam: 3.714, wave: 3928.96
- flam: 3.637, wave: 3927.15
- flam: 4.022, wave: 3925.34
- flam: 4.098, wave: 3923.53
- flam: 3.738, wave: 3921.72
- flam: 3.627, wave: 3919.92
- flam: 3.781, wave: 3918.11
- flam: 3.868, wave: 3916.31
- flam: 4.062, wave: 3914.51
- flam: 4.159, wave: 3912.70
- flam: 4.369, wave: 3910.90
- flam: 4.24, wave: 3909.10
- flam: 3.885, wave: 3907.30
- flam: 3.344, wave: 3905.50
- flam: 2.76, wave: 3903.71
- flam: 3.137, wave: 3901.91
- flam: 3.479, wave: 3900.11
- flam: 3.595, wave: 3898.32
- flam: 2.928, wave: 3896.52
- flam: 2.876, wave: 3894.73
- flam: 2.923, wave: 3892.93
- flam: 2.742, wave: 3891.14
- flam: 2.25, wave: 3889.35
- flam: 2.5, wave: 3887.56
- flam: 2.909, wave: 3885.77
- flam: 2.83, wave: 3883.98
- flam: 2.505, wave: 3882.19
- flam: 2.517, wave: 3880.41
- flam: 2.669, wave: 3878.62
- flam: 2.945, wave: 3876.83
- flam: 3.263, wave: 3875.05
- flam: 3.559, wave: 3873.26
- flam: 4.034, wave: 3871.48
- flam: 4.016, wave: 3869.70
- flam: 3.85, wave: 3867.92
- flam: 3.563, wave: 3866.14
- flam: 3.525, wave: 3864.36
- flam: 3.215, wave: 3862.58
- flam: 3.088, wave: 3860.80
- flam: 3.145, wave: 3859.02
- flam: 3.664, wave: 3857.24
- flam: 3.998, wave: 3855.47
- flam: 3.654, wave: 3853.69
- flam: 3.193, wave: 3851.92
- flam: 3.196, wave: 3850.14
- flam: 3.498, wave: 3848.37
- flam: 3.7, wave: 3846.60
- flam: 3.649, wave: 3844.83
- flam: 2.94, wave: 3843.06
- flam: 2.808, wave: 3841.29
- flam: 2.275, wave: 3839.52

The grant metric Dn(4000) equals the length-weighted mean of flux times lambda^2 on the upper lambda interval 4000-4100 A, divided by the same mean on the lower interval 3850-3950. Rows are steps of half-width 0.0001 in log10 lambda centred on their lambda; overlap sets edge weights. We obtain 1.37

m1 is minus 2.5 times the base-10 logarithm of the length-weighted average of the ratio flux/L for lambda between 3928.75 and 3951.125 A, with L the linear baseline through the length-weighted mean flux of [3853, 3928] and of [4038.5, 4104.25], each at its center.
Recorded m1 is 0.10 mag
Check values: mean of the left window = 3.4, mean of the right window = 4.16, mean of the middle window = 3.29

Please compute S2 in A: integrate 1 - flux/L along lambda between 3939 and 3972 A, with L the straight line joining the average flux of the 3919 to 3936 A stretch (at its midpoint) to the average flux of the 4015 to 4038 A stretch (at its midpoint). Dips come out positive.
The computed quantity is 4.0 A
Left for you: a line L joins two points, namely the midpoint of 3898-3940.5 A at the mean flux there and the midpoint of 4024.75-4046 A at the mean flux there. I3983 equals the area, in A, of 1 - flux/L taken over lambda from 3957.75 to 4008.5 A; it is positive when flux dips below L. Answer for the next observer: 8.00 A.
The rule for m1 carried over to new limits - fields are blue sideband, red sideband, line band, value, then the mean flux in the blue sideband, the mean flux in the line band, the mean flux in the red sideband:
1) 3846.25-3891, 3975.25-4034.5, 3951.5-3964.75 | 0.124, 3.24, 3.37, 4.06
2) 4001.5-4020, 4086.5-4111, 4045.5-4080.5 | -0.102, 4.35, 4.36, 3.7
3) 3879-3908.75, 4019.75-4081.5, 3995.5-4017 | -0.083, 2.97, 4.31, 4.4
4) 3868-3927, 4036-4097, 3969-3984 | 0.229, 3.37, 3.08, 4.29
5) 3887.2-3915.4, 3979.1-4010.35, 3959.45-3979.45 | 0.354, 3.34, 2.72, 3.93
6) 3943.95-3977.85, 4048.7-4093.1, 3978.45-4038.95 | -0.150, 3.14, 4.17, 4.27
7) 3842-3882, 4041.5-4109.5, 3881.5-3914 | 0.097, 3.39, 3.21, 4.08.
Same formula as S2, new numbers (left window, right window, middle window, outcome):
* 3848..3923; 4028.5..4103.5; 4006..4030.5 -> -2.03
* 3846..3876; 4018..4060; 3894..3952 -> 4.91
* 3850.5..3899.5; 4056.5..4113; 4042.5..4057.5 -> -1.79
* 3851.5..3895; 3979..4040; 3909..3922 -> -1.81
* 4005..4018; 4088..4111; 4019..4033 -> -0.02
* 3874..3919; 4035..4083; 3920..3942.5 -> 0.94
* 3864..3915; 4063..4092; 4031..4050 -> -2.58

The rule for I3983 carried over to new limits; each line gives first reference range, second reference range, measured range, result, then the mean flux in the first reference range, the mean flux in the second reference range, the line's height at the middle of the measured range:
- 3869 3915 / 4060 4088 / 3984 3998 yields 0.1 A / 3.24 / 4.23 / 3.78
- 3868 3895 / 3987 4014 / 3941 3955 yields -0.7 A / 3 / 4.07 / 3.6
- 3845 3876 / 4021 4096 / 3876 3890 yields 3.8 A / 3.54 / 4.31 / 3.63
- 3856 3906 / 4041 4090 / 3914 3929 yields -2.0 A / 3.14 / 4.3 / 3.39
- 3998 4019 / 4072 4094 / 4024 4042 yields -1.3 A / 4.35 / 3.98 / 4.23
